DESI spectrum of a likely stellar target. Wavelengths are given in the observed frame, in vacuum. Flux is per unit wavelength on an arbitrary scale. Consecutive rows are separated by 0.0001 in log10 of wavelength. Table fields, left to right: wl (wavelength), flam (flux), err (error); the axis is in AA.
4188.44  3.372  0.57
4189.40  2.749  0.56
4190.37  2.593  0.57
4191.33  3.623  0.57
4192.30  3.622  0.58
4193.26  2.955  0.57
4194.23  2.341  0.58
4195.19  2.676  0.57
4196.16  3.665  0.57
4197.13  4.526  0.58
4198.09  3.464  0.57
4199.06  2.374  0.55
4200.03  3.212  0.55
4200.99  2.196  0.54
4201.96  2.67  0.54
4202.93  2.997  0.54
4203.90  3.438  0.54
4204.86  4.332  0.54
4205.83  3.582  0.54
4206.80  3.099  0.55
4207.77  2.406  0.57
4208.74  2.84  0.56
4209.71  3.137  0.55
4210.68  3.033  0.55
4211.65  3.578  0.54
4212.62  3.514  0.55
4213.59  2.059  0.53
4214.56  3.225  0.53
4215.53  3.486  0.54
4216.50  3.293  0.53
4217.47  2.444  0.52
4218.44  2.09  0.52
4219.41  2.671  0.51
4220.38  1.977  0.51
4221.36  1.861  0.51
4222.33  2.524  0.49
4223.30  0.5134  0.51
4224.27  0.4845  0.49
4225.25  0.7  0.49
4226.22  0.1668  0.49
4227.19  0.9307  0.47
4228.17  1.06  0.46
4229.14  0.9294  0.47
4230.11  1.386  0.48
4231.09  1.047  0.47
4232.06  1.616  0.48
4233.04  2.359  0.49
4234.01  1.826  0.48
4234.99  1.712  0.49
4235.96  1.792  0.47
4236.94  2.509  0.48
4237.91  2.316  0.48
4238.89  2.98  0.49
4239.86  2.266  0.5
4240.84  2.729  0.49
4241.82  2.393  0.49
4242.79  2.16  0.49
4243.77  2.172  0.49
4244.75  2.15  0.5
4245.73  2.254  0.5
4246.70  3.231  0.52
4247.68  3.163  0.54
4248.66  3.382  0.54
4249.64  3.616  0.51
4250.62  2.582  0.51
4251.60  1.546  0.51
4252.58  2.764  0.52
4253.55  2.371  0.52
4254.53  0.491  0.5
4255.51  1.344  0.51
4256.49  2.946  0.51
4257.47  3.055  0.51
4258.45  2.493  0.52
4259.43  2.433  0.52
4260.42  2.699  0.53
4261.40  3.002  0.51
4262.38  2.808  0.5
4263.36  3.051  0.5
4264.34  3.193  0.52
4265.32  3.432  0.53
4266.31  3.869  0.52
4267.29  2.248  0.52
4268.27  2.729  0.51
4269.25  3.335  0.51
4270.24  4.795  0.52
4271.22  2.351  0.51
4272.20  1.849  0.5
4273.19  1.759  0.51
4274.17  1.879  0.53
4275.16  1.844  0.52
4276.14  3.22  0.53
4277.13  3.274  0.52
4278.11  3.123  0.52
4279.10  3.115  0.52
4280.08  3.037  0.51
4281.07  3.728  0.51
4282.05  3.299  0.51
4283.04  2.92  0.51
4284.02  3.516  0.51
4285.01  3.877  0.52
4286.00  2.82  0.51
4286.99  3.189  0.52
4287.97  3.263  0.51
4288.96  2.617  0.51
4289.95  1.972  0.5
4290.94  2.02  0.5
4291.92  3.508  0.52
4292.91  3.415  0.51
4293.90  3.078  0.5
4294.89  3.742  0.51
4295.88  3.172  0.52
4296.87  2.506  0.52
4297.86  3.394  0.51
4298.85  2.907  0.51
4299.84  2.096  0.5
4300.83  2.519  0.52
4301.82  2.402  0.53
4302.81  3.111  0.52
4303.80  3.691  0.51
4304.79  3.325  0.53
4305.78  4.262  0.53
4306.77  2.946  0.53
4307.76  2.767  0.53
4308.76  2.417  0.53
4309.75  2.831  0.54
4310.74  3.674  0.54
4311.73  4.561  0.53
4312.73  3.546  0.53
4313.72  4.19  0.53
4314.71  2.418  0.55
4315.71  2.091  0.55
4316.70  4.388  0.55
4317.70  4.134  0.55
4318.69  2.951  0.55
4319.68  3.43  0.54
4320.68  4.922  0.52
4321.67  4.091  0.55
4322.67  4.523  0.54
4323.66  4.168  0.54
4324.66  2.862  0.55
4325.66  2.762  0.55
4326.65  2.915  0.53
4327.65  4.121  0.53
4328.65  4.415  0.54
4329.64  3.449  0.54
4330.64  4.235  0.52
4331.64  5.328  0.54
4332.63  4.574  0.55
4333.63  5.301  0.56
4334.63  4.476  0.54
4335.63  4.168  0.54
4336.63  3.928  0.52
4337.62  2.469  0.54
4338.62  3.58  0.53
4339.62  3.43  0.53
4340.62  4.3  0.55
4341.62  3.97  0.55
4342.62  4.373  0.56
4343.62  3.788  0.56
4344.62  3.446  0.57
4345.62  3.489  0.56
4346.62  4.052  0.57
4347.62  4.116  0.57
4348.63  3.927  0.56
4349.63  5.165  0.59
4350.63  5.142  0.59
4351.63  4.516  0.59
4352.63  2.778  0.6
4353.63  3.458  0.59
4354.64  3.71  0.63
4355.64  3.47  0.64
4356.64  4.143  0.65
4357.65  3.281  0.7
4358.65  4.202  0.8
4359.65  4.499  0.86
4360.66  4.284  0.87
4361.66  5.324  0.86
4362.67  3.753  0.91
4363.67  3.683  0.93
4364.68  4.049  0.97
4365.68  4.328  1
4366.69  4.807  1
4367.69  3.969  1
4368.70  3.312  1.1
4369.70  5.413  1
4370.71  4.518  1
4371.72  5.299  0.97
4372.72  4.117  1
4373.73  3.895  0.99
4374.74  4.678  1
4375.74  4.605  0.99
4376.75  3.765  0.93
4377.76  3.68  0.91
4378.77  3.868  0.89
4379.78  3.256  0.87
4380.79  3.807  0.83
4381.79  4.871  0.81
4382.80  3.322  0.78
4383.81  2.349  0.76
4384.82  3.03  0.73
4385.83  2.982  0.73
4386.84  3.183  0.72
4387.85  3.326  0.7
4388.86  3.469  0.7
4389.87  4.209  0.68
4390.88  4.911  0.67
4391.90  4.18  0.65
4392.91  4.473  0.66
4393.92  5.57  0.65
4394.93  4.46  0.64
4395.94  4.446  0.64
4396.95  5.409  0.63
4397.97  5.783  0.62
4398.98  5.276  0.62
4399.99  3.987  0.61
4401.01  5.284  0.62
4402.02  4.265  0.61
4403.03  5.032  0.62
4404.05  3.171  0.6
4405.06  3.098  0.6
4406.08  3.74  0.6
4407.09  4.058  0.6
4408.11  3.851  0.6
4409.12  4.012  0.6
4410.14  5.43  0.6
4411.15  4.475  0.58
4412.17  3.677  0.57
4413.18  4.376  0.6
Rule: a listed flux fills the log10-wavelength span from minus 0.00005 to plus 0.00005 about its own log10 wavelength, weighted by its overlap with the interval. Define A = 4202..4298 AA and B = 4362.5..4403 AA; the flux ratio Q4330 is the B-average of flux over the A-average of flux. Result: 1.6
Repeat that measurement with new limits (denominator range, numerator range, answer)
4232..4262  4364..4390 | 1.63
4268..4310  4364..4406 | 1.41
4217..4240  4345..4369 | 2.44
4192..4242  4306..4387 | 1.59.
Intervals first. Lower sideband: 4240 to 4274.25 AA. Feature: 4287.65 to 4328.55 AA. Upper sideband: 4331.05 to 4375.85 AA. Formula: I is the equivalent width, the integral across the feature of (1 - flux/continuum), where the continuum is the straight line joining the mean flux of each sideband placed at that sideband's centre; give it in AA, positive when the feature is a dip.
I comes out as 2.11 AA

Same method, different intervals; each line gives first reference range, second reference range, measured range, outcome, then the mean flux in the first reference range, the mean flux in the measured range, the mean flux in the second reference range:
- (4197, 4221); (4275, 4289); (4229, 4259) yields 8.0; 3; 2.26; 3.17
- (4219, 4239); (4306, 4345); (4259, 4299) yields -4.6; 1.56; 2.98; 3.75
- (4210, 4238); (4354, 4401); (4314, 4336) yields -3.1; 1.97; 3.9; 4.16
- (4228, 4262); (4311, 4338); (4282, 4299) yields 0.6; 2.26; 3.06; 3.87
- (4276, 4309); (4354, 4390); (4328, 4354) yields -3.4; 3.07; 4.08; 3.95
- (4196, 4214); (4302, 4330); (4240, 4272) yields 6.0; 3.16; 2.7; 3.52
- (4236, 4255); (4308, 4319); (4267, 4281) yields 0.3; 2.46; 2.79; 3.37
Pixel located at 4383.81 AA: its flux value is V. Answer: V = 2.349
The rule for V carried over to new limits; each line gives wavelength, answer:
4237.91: 2.316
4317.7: 4.134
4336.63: 3.928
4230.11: 1.386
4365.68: 4.328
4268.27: 2.729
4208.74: 2.84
